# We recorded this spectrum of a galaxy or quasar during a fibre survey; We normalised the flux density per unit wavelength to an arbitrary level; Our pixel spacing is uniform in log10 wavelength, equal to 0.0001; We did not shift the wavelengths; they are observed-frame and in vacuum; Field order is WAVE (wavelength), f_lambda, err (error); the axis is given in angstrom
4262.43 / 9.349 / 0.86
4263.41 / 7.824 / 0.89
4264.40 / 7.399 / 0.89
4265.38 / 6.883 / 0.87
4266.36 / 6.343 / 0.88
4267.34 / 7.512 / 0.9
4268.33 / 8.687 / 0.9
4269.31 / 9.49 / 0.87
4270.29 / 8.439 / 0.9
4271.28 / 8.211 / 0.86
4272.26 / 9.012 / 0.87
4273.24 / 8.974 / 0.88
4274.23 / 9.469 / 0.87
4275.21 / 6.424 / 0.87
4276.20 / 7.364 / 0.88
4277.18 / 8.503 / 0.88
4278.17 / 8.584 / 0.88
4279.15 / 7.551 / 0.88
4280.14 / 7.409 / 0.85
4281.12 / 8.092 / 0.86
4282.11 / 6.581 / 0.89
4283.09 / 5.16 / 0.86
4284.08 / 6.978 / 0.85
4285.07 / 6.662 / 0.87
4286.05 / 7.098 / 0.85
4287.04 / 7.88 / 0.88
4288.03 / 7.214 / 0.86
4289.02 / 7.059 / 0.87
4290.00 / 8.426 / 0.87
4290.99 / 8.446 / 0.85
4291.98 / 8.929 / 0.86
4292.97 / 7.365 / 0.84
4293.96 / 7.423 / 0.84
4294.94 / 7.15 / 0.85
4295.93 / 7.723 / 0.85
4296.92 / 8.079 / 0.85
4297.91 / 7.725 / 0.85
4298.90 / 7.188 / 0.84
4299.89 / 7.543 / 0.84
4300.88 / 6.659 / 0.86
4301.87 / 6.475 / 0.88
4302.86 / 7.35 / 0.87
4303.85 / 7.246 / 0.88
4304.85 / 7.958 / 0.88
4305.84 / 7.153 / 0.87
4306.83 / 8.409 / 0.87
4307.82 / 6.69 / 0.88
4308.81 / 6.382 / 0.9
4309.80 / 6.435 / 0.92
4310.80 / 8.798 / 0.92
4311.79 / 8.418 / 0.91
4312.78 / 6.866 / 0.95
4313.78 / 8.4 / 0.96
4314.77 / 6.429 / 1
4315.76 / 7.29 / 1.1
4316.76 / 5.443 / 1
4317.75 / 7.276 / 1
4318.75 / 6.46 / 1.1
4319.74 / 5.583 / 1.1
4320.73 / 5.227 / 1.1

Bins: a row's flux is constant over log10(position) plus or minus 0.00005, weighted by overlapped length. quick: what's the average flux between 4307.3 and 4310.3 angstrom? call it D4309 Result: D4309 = 6.52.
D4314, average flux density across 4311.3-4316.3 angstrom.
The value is 7.46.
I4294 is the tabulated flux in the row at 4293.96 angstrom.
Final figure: 7.423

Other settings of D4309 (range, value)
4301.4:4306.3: 7.23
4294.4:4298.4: 7.68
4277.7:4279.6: 8.09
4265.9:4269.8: 8.02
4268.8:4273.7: 8.84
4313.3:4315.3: 7.43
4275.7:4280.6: 7.88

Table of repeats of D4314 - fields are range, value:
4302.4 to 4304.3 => 7.3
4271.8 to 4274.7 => 9.14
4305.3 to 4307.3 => 7.79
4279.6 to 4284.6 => 6.84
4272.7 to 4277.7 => 8.15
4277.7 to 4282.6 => 7.65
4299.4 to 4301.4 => 7.09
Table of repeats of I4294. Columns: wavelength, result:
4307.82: 6.69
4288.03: 7.214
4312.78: 6.866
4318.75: 6.46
